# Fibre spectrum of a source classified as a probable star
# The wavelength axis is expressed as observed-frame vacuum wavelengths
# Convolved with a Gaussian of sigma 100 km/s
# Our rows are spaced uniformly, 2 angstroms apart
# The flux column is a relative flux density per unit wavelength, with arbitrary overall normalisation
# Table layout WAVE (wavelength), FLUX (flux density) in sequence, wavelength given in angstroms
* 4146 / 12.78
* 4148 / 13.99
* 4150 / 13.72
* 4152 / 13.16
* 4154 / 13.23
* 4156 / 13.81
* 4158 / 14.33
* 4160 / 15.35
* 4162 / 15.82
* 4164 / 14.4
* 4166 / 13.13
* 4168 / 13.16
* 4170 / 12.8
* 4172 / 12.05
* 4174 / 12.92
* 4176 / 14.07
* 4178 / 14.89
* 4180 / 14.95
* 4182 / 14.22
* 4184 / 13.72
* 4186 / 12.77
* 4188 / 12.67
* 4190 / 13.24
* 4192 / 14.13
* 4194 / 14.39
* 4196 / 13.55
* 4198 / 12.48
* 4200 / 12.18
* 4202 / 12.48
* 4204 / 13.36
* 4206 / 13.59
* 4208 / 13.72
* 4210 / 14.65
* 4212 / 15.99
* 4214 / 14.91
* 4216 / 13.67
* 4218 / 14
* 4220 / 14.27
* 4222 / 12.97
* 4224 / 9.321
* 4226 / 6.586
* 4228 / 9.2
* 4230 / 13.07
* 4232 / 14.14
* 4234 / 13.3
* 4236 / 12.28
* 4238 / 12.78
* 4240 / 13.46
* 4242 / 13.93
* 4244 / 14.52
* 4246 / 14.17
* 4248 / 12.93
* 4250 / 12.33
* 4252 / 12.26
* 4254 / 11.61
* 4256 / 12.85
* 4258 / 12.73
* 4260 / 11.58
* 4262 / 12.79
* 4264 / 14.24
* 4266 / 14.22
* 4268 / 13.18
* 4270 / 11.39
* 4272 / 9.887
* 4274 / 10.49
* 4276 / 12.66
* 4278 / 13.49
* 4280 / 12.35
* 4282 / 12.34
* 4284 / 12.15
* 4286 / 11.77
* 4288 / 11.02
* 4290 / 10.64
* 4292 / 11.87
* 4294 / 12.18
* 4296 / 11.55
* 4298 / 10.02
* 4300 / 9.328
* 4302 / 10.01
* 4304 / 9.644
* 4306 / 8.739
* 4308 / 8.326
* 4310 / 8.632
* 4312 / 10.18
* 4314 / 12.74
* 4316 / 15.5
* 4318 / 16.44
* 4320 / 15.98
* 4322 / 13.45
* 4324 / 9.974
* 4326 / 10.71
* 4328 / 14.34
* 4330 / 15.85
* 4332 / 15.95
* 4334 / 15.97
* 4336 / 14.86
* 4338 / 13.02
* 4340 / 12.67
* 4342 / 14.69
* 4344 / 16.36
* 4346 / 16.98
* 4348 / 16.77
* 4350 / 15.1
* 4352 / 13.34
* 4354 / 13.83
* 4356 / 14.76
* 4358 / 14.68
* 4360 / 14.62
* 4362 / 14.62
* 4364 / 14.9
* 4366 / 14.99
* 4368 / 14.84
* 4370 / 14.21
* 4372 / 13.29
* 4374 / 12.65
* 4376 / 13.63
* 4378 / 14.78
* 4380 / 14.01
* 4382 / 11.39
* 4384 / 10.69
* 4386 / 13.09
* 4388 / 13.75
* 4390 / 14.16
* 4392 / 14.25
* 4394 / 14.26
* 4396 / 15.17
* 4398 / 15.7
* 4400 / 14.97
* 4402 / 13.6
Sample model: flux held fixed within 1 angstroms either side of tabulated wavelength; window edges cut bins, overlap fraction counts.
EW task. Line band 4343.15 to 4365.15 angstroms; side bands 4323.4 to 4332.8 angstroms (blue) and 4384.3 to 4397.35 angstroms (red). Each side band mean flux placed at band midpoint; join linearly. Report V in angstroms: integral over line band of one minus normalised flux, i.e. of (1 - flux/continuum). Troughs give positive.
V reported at -2.3 angstroms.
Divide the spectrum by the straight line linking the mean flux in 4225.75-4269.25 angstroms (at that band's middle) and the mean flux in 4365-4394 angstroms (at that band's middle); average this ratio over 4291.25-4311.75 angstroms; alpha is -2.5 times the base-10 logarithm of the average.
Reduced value 0.29 mag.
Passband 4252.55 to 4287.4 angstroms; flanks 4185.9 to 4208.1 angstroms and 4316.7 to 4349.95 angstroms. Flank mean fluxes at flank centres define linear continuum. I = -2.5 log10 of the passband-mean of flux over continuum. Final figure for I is 0.14 mag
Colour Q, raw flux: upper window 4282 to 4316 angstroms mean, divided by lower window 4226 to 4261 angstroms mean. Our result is 0.85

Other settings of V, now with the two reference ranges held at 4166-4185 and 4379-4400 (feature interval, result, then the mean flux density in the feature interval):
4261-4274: 1.14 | 12.5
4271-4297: 3.69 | 11.7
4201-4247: 1.95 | 13.1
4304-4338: 1.99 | 12.9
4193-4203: 0.45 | 13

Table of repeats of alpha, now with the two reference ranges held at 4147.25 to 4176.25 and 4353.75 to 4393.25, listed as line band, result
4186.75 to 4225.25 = 0.03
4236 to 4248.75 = 0.02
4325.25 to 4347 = -0.07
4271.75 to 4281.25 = 0.16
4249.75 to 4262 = 0.13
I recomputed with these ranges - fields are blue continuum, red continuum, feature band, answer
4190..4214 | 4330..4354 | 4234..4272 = 0.11 mag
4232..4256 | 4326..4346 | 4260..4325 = 0.18 mag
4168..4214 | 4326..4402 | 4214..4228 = 0.16 mag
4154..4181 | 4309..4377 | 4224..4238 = 0.23 mag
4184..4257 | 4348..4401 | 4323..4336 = -0.01 mag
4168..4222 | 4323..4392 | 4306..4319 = 0.19 mag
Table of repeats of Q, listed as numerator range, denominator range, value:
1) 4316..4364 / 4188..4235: 1.12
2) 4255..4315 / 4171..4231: 0.87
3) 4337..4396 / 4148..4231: 1.06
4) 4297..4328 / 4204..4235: 0.88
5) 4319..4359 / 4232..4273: 1.13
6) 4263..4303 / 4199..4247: 0.90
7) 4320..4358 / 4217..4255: 1.16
